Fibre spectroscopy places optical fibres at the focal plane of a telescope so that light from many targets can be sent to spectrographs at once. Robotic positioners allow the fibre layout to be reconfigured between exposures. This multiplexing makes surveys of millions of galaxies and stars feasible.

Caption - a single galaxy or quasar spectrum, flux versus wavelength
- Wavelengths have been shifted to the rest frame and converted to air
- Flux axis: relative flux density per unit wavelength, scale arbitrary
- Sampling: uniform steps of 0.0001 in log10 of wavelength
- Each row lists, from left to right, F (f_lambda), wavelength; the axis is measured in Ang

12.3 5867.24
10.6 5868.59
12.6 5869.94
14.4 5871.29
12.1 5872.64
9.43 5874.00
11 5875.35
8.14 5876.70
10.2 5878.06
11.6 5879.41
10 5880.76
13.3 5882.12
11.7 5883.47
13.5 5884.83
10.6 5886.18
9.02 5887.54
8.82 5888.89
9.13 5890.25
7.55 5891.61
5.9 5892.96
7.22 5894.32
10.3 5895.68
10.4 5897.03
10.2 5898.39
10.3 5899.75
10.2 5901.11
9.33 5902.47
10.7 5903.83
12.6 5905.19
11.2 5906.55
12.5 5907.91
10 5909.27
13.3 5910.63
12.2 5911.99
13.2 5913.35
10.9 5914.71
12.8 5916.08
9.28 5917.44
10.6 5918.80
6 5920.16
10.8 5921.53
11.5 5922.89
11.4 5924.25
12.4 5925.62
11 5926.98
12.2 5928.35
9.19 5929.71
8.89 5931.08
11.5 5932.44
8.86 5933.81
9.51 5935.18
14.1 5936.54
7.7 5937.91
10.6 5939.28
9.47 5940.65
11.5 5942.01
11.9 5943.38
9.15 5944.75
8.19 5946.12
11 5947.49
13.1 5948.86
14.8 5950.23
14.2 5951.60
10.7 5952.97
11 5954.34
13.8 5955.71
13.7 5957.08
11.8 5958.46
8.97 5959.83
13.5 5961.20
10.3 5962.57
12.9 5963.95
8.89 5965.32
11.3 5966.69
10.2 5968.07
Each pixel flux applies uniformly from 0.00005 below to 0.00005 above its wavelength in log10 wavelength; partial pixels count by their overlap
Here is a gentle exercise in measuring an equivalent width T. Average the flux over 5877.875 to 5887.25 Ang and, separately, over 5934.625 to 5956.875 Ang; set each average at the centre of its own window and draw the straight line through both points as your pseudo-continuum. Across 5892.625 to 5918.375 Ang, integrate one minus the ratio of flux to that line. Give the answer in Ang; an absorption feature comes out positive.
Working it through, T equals 1.7 Ang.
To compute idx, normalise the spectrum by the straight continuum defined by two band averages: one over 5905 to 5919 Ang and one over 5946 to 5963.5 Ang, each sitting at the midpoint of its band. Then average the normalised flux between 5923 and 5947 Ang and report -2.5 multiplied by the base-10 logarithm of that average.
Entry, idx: 0.14 mag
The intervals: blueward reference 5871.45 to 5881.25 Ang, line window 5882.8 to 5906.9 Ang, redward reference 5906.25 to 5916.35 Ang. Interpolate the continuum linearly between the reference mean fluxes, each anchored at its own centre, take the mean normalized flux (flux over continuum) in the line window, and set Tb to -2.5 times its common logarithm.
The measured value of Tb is 0.15 mag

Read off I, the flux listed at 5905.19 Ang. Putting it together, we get 12.6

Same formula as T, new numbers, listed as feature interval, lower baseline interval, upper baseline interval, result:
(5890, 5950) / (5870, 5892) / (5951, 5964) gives 4.8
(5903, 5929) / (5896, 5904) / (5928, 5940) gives -2.8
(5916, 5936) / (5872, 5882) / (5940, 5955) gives 1.4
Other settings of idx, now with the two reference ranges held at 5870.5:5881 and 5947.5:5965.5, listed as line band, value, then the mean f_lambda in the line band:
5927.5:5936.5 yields 0.14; 10.3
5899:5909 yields 0.04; 10.9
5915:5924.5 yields 0.13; 10.3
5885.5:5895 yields 0.32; 8.32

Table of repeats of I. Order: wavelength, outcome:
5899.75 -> 10.3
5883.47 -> 11.7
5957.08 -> 13.7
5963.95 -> 12.9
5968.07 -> 10.2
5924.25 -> 11.4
